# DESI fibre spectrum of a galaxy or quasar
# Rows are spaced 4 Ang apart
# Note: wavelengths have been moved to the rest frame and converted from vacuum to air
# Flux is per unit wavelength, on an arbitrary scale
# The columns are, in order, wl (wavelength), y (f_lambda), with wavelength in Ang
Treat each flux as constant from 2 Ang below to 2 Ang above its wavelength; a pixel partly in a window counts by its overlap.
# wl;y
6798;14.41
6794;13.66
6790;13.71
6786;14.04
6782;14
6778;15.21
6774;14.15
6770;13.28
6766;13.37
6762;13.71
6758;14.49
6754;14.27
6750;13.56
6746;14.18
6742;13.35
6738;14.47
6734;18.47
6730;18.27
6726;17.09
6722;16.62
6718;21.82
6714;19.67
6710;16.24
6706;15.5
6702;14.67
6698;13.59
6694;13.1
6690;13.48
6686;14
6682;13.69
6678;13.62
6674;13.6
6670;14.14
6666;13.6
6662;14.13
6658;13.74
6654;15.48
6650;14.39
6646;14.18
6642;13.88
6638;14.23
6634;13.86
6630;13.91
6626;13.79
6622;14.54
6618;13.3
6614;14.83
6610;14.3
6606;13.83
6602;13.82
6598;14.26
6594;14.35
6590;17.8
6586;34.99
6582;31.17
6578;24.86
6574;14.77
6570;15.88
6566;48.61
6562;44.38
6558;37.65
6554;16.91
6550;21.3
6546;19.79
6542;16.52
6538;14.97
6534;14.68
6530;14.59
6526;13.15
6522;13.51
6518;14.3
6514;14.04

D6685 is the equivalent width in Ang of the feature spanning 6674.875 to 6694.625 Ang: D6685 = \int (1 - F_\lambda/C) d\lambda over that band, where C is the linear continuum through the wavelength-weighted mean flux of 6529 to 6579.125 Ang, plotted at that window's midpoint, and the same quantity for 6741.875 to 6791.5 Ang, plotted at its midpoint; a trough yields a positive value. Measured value 4.55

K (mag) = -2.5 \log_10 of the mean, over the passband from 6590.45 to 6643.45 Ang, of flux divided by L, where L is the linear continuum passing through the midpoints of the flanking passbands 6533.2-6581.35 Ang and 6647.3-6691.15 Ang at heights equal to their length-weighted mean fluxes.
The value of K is 0.311 mag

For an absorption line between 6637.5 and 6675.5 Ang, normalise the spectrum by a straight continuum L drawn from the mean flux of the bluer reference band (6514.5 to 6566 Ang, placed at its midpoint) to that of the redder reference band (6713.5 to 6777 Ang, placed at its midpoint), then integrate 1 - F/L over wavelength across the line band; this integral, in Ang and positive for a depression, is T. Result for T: 8.1 Ang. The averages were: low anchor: 21.1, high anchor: 15.6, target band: 14.1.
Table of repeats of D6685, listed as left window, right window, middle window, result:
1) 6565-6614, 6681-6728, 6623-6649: 6.6 Ang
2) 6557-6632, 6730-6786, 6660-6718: 8.6 Ang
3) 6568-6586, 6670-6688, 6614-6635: 5.4 Ang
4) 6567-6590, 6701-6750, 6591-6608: 6.7 Ang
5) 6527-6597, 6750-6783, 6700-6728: -1.6 Ang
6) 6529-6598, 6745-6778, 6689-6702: 2.7 Ang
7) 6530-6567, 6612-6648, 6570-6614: 0.5 Ang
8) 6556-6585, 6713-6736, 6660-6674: 5.6 Ang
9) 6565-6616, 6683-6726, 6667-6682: 2.9 Ang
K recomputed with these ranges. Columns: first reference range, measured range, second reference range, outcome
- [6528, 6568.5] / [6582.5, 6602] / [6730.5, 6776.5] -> 0.11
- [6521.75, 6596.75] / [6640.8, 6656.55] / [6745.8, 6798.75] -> 0.30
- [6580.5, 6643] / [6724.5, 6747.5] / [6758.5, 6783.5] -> -0.10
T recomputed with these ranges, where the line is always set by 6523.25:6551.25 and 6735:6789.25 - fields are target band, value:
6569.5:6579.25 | -1.6 Ang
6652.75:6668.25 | 0.9 Ang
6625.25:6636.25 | 1.0 Ang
